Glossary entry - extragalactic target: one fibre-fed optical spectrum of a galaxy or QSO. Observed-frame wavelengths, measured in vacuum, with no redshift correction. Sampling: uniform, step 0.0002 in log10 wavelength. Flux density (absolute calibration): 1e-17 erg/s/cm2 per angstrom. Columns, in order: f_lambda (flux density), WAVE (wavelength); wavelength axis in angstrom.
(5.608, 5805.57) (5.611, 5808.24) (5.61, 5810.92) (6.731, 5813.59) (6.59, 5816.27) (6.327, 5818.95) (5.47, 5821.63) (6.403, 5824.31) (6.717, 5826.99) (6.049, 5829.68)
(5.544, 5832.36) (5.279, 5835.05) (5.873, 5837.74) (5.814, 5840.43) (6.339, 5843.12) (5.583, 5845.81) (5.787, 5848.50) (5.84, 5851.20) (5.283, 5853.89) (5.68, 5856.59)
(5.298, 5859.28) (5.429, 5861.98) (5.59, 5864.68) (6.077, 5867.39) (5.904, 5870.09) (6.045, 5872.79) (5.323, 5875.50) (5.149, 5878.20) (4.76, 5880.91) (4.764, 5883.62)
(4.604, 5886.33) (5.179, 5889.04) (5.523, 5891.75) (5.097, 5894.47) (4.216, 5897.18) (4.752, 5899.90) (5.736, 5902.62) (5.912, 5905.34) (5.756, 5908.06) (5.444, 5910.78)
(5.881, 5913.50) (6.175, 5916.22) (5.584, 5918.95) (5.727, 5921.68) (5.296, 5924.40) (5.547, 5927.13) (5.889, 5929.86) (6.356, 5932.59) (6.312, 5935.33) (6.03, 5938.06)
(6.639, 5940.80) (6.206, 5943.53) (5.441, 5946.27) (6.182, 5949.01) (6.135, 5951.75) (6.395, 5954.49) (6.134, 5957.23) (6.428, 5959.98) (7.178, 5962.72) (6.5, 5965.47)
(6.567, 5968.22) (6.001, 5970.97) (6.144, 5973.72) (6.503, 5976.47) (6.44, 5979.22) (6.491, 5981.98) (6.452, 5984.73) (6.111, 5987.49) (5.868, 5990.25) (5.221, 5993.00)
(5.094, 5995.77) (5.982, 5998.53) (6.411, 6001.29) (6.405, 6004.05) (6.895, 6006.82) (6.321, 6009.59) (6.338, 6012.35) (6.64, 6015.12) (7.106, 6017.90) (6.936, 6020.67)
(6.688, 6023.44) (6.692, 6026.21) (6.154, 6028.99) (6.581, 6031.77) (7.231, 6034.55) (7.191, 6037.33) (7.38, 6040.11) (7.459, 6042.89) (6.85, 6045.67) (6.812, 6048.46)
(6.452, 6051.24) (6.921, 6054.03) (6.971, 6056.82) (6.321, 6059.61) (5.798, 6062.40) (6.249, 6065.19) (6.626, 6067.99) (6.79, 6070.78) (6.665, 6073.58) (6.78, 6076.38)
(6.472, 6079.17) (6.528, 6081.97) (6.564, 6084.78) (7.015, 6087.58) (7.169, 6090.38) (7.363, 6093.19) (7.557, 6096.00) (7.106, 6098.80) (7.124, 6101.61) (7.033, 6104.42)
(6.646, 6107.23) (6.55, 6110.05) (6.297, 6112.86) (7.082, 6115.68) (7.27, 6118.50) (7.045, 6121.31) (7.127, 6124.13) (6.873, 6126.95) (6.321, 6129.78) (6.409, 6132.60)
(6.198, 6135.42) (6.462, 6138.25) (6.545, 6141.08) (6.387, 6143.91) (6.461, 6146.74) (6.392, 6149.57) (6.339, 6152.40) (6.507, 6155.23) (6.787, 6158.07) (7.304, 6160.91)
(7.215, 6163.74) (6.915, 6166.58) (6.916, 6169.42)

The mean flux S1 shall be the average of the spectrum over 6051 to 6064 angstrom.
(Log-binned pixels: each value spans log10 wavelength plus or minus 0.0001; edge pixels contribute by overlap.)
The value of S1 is 6.49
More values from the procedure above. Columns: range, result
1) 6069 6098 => 6.89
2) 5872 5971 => 5.75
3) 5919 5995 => 6.14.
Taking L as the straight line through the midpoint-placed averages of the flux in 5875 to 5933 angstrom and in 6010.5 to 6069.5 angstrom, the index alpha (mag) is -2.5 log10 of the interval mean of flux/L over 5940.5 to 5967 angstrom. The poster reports -0.08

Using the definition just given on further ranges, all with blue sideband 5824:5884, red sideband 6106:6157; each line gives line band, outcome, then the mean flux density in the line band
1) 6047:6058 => -0.073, 6.78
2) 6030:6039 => -0.114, 6.97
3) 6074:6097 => -0.074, 6.91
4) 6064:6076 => -0.033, 6.6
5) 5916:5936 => 0.017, 5.83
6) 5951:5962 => -0.056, 6.34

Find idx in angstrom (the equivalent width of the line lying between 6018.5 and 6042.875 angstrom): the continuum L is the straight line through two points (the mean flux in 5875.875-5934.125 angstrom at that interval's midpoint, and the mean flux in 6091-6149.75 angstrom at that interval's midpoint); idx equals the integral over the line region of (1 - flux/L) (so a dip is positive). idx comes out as -2.7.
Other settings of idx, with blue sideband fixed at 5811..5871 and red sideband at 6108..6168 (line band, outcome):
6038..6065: -1.29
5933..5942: -0.26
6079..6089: -0.19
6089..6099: -1.14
